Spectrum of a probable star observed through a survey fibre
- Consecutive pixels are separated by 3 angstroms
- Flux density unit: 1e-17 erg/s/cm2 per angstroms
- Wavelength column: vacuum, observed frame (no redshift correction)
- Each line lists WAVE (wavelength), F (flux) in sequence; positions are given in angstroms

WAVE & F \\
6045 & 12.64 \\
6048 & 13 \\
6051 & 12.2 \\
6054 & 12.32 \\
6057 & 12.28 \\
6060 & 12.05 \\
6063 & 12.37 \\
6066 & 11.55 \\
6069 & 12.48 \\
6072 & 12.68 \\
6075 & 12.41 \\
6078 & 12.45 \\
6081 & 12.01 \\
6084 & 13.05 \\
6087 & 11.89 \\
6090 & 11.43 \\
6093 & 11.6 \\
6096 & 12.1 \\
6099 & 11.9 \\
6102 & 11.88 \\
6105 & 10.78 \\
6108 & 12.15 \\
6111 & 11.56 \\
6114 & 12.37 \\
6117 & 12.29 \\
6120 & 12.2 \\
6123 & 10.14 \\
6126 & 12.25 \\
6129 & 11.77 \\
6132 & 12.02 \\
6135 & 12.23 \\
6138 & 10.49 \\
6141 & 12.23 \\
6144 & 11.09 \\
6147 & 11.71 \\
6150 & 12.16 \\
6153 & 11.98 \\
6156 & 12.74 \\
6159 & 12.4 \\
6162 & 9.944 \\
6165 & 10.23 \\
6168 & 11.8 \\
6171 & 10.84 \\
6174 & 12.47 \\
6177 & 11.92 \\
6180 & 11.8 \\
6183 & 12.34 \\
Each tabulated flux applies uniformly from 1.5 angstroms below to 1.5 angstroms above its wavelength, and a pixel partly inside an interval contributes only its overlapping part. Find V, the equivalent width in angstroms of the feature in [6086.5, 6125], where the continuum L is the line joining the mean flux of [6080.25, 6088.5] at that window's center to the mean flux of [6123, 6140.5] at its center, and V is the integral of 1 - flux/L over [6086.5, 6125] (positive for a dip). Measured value 1.0 angstroms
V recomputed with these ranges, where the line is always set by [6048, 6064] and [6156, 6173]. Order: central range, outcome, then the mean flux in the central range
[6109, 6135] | -0.44 angstroms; 11.9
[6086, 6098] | 0.20 angstroms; 11.8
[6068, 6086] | -0.59 angstroms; 12.5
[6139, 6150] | -0.25 angstroms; 11.7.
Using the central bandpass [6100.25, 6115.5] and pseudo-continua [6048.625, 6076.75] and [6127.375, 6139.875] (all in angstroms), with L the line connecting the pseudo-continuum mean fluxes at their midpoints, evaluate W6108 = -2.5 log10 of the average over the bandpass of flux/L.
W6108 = 0.01 mag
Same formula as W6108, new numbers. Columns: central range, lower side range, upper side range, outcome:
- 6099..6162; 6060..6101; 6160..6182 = -0.01 mag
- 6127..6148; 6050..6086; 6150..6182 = 0.02 mag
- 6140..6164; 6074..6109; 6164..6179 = -0.01 mag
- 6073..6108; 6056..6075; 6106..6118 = 0.01 mag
